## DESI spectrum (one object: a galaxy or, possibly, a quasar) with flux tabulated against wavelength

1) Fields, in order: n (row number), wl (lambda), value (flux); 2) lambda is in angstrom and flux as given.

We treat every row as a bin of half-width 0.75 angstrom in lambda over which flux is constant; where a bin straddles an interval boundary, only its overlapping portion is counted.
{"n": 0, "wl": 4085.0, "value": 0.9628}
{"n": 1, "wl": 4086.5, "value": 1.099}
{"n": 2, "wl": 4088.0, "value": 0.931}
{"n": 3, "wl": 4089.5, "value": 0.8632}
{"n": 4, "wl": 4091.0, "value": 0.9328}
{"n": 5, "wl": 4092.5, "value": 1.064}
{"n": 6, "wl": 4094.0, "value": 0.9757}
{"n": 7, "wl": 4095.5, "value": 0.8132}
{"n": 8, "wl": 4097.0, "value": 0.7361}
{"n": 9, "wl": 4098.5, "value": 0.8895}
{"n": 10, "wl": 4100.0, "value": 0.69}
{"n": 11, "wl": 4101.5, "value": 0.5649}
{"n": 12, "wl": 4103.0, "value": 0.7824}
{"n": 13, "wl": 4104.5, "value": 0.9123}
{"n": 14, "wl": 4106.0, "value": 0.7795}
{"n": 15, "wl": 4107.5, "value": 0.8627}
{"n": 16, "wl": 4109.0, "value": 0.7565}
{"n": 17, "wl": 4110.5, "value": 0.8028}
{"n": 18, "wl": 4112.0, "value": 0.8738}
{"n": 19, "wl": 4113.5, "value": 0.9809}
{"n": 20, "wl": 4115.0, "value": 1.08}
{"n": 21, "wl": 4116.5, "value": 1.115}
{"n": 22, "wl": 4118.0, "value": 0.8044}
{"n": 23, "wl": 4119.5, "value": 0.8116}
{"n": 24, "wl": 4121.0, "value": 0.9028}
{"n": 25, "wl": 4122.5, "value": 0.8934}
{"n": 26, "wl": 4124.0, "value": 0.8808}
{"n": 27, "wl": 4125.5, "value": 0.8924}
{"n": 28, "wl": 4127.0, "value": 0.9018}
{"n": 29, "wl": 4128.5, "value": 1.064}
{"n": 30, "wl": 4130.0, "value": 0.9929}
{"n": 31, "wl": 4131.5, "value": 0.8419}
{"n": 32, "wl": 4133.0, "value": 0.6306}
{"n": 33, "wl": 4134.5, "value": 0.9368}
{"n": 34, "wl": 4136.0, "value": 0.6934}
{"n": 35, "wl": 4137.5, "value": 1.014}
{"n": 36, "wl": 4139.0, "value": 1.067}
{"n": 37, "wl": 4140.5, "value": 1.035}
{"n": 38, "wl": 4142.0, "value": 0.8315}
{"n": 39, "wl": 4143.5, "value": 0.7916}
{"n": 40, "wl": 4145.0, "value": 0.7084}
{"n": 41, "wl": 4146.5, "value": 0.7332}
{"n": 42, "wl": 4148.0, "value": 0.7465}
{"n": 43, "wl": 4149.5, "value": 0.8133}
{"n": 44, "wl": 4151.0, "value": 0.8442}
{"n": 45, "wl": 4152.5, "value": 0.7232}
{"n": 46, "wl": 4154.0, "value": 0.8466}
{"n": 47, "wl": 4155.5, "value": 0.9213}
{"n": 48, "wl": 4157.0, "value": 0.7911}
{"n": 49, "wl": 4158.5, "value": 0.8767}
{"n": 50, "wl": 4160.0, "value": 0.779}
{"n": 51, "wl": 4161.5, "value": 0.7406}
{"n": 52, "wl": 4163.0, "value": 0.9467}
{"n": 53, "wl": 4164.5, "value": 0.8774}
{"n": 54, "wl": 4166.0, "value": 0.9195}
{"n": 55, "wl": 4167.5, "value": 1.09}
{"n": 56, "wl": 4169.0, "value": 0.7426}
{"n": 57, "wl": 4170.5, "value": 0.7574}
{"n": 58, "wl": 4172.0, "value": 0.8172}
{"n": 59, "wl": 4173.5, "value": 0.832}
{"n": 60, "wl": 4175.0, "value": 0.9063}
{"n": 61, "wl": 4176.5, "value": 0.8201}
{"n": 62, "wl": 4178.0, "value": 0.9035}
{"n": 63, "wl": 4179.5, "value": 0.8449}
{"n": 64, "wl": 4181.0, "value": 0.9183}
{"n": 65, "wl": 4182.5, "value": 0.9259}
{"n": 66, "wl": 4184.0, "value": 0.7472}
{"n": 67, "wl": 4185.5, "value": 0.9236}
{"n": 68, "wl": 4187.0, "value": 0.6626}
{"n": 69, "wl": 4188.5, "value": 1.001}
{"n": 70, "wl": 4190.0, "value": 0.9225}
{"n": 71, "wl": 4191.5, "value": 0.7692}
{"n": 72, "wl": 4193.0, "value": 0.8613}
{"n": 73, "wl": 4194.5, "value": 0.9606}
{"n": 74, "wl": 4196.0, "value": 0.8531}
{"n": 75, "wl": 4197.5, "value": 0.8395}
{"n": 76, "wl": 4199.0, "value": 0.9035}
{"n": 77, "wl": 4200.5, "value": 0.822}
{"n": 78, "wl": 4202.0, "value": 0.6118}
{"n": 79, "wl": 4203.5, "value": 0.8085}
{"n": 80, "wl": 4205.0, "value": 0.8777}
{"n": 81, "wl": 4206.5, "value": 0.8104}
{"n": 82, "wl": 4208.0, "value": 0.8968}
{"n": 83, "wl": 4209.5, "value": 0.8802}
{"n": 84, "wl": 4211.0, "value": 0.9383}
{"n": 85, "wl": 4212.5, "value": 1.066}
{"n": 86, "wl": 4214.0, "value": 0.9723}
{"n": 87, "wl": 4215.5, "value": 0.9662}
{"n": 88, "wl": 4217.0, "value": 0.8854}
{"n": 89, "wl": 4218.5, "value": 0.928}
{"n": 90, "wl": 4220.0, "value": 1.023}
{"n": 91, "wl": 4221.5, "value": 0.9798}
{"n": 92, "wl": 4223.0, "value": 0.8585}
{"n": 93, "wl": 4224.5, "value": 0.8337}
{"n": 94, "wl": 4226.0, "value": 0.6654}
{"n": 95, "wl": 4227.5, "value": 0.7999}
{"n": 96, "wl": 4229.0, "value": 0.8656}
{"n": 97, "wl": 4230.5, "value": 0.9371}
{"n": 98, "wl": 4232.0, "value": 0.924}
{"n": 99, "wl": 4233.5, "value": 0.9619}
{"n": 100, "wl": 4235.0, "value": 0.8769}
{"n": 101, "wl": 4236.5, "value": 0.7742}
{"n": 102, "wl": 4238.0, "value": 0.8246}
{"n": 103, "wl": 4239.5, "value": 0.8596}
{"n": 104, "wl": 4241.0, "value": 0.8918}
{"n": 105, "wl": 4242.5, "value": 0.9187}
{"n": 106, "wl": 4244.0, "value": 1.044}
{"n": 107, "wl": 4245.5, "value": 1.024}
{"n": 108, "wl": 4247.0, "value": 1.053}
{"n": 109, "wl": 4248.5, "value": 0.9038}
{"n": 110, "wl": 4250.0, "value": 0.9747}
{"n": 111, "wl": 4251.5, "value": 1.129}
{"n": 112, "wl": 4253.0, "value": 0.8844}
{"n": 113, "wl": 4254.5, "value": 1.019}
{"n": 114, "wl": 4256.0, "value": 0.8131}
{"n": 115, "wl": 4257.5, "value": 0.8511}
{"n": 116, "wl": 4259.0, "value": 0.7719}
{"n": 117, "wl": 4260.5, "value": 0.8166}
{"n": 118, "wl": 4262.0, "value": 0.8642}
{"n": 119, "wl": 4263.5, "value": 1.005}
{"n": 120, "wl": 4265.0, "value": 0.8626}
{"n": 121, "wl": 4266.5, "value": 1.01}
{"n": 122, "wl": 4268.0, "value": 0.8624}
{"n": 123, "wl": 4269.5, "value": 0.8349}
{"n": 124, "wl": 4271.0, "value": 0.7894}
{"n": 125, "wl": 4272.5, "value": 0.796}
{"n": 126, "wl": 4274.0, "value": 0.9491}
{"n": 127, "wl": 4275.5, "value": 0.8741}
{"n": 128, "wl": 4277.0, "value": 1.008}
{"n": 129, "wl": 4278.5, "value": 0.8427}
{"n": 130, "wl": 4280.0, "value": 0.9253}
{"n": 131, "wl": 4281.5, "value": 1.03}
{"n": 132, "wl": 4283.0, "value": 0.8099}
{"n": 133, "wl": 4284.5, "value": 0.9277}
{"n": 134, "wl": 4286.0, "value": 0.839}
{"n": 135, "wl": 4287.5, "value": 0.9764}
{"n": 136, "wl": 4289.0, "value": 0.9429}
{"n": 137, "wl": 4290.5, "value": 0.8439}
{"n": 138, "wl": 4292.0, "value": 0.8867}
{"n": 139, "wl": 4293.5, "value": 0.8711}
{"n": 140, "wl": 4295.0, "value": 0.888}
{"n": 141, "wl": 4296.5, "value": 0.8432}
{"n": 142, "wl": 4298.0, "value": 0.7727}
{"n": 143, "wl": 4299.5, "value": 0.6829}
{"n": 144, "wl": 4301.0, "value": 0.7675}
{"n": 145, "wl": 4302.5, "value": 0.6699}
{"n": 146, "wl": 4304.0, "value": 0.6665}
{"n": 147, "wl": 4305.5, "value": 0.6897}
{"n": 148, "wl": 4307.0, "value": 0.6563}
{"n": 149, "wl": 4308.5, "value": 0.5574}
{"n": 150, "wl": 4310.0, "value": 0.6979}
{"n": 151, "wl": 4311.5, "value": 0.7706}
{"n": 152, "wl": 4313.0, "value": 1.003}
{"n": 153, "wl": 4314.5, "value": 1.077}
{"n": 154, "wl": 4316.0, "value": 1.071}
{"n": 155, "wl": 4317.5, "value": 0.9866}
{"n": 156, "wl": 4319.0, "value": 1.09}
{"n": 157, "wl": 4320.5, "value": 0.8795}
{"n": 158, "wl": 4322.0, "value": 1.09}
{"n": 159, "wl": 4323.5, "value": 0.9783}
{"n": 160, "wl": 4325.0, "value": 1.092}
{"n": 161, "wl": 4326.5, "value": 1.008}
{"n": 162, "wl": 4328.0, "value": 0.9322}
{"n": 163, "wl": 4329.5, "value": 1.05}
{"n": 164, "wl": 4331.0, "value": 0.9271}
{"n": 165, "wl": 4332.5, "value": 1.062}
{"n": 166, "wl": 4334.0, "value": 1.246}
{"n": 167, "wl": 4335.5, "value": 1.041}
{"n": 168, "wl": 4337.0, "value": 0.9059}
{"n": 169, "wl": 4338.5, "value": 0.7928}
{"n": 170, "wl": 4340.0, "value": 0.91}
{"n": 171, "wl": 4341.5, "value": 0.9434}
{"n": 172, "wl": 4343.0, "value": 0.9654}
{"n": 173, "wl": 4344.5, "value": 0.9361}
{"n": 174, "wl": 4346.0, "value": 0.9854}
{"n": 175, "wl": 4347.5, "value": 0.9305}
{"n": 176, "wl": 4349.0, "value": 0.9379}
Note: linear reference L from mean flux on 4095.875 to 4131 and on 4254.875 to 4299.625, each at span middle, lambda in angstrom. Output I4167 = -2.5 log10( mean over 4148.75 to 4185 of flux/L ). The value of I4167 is 0.03 mag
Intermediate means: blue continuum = 0.868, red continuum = 0.877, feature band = 0.85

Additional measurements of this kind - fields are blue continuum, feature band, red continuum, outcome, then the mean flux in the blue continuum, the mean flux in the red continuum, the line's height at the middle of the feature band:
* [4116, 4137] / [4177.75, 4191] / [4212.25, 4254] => 0.04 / 0.882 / 0.921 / 0.903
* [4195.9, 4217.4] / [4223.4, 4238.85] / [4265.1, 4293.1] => 0.05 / 0.876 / 0.896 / 0.883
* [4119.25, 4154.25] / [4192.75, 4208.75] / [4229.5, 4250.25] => 0.07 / 0.859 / 0.924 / 0.9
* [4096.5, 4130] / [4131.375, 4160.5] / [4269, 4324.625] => 0.04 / 0.866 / 0.866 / 0.866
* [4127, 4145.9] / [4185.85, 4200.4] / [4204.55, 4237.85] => 0.03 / 0.883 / 0.895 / 0.891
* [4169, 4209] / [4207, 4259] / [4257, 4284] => -0.06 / 0.844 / 0.884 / 0.866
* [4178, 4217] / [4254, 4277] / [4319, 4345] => 0.06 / 0.872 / 0.989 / 0.931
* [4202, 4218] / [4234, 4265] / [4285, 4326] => -0.04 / 0.896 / 0.864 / 0.883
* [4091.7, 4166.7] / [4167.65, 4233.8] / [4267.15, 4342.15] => 0.00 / 0.859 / 0.895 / 0.874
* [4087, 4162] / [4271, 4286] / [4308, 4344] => 0.05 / 0.86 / 0.964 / 0.94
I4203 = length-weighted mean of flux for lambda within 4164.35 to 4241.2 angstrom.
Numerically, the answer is 0.872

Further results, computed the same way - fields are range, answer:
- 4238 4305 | 0.885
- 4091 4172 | 0.859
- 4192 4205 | 0.834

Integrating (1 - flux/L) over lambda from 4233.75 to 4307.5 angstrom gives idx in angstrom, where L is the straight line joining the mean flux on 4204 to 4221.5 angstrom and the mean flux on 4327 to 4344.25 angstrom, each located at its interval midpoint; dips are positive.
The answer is 6.0 angstrom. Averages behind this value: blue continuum 0.932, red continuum 0.979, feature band 0.875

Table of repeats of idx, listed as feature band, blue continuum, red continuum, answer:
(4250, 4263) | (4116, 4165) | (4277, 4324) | -0.56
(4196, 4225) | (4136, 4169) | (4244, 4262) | 0.36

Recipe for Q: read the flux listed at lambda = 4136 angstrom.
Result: 0.6934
